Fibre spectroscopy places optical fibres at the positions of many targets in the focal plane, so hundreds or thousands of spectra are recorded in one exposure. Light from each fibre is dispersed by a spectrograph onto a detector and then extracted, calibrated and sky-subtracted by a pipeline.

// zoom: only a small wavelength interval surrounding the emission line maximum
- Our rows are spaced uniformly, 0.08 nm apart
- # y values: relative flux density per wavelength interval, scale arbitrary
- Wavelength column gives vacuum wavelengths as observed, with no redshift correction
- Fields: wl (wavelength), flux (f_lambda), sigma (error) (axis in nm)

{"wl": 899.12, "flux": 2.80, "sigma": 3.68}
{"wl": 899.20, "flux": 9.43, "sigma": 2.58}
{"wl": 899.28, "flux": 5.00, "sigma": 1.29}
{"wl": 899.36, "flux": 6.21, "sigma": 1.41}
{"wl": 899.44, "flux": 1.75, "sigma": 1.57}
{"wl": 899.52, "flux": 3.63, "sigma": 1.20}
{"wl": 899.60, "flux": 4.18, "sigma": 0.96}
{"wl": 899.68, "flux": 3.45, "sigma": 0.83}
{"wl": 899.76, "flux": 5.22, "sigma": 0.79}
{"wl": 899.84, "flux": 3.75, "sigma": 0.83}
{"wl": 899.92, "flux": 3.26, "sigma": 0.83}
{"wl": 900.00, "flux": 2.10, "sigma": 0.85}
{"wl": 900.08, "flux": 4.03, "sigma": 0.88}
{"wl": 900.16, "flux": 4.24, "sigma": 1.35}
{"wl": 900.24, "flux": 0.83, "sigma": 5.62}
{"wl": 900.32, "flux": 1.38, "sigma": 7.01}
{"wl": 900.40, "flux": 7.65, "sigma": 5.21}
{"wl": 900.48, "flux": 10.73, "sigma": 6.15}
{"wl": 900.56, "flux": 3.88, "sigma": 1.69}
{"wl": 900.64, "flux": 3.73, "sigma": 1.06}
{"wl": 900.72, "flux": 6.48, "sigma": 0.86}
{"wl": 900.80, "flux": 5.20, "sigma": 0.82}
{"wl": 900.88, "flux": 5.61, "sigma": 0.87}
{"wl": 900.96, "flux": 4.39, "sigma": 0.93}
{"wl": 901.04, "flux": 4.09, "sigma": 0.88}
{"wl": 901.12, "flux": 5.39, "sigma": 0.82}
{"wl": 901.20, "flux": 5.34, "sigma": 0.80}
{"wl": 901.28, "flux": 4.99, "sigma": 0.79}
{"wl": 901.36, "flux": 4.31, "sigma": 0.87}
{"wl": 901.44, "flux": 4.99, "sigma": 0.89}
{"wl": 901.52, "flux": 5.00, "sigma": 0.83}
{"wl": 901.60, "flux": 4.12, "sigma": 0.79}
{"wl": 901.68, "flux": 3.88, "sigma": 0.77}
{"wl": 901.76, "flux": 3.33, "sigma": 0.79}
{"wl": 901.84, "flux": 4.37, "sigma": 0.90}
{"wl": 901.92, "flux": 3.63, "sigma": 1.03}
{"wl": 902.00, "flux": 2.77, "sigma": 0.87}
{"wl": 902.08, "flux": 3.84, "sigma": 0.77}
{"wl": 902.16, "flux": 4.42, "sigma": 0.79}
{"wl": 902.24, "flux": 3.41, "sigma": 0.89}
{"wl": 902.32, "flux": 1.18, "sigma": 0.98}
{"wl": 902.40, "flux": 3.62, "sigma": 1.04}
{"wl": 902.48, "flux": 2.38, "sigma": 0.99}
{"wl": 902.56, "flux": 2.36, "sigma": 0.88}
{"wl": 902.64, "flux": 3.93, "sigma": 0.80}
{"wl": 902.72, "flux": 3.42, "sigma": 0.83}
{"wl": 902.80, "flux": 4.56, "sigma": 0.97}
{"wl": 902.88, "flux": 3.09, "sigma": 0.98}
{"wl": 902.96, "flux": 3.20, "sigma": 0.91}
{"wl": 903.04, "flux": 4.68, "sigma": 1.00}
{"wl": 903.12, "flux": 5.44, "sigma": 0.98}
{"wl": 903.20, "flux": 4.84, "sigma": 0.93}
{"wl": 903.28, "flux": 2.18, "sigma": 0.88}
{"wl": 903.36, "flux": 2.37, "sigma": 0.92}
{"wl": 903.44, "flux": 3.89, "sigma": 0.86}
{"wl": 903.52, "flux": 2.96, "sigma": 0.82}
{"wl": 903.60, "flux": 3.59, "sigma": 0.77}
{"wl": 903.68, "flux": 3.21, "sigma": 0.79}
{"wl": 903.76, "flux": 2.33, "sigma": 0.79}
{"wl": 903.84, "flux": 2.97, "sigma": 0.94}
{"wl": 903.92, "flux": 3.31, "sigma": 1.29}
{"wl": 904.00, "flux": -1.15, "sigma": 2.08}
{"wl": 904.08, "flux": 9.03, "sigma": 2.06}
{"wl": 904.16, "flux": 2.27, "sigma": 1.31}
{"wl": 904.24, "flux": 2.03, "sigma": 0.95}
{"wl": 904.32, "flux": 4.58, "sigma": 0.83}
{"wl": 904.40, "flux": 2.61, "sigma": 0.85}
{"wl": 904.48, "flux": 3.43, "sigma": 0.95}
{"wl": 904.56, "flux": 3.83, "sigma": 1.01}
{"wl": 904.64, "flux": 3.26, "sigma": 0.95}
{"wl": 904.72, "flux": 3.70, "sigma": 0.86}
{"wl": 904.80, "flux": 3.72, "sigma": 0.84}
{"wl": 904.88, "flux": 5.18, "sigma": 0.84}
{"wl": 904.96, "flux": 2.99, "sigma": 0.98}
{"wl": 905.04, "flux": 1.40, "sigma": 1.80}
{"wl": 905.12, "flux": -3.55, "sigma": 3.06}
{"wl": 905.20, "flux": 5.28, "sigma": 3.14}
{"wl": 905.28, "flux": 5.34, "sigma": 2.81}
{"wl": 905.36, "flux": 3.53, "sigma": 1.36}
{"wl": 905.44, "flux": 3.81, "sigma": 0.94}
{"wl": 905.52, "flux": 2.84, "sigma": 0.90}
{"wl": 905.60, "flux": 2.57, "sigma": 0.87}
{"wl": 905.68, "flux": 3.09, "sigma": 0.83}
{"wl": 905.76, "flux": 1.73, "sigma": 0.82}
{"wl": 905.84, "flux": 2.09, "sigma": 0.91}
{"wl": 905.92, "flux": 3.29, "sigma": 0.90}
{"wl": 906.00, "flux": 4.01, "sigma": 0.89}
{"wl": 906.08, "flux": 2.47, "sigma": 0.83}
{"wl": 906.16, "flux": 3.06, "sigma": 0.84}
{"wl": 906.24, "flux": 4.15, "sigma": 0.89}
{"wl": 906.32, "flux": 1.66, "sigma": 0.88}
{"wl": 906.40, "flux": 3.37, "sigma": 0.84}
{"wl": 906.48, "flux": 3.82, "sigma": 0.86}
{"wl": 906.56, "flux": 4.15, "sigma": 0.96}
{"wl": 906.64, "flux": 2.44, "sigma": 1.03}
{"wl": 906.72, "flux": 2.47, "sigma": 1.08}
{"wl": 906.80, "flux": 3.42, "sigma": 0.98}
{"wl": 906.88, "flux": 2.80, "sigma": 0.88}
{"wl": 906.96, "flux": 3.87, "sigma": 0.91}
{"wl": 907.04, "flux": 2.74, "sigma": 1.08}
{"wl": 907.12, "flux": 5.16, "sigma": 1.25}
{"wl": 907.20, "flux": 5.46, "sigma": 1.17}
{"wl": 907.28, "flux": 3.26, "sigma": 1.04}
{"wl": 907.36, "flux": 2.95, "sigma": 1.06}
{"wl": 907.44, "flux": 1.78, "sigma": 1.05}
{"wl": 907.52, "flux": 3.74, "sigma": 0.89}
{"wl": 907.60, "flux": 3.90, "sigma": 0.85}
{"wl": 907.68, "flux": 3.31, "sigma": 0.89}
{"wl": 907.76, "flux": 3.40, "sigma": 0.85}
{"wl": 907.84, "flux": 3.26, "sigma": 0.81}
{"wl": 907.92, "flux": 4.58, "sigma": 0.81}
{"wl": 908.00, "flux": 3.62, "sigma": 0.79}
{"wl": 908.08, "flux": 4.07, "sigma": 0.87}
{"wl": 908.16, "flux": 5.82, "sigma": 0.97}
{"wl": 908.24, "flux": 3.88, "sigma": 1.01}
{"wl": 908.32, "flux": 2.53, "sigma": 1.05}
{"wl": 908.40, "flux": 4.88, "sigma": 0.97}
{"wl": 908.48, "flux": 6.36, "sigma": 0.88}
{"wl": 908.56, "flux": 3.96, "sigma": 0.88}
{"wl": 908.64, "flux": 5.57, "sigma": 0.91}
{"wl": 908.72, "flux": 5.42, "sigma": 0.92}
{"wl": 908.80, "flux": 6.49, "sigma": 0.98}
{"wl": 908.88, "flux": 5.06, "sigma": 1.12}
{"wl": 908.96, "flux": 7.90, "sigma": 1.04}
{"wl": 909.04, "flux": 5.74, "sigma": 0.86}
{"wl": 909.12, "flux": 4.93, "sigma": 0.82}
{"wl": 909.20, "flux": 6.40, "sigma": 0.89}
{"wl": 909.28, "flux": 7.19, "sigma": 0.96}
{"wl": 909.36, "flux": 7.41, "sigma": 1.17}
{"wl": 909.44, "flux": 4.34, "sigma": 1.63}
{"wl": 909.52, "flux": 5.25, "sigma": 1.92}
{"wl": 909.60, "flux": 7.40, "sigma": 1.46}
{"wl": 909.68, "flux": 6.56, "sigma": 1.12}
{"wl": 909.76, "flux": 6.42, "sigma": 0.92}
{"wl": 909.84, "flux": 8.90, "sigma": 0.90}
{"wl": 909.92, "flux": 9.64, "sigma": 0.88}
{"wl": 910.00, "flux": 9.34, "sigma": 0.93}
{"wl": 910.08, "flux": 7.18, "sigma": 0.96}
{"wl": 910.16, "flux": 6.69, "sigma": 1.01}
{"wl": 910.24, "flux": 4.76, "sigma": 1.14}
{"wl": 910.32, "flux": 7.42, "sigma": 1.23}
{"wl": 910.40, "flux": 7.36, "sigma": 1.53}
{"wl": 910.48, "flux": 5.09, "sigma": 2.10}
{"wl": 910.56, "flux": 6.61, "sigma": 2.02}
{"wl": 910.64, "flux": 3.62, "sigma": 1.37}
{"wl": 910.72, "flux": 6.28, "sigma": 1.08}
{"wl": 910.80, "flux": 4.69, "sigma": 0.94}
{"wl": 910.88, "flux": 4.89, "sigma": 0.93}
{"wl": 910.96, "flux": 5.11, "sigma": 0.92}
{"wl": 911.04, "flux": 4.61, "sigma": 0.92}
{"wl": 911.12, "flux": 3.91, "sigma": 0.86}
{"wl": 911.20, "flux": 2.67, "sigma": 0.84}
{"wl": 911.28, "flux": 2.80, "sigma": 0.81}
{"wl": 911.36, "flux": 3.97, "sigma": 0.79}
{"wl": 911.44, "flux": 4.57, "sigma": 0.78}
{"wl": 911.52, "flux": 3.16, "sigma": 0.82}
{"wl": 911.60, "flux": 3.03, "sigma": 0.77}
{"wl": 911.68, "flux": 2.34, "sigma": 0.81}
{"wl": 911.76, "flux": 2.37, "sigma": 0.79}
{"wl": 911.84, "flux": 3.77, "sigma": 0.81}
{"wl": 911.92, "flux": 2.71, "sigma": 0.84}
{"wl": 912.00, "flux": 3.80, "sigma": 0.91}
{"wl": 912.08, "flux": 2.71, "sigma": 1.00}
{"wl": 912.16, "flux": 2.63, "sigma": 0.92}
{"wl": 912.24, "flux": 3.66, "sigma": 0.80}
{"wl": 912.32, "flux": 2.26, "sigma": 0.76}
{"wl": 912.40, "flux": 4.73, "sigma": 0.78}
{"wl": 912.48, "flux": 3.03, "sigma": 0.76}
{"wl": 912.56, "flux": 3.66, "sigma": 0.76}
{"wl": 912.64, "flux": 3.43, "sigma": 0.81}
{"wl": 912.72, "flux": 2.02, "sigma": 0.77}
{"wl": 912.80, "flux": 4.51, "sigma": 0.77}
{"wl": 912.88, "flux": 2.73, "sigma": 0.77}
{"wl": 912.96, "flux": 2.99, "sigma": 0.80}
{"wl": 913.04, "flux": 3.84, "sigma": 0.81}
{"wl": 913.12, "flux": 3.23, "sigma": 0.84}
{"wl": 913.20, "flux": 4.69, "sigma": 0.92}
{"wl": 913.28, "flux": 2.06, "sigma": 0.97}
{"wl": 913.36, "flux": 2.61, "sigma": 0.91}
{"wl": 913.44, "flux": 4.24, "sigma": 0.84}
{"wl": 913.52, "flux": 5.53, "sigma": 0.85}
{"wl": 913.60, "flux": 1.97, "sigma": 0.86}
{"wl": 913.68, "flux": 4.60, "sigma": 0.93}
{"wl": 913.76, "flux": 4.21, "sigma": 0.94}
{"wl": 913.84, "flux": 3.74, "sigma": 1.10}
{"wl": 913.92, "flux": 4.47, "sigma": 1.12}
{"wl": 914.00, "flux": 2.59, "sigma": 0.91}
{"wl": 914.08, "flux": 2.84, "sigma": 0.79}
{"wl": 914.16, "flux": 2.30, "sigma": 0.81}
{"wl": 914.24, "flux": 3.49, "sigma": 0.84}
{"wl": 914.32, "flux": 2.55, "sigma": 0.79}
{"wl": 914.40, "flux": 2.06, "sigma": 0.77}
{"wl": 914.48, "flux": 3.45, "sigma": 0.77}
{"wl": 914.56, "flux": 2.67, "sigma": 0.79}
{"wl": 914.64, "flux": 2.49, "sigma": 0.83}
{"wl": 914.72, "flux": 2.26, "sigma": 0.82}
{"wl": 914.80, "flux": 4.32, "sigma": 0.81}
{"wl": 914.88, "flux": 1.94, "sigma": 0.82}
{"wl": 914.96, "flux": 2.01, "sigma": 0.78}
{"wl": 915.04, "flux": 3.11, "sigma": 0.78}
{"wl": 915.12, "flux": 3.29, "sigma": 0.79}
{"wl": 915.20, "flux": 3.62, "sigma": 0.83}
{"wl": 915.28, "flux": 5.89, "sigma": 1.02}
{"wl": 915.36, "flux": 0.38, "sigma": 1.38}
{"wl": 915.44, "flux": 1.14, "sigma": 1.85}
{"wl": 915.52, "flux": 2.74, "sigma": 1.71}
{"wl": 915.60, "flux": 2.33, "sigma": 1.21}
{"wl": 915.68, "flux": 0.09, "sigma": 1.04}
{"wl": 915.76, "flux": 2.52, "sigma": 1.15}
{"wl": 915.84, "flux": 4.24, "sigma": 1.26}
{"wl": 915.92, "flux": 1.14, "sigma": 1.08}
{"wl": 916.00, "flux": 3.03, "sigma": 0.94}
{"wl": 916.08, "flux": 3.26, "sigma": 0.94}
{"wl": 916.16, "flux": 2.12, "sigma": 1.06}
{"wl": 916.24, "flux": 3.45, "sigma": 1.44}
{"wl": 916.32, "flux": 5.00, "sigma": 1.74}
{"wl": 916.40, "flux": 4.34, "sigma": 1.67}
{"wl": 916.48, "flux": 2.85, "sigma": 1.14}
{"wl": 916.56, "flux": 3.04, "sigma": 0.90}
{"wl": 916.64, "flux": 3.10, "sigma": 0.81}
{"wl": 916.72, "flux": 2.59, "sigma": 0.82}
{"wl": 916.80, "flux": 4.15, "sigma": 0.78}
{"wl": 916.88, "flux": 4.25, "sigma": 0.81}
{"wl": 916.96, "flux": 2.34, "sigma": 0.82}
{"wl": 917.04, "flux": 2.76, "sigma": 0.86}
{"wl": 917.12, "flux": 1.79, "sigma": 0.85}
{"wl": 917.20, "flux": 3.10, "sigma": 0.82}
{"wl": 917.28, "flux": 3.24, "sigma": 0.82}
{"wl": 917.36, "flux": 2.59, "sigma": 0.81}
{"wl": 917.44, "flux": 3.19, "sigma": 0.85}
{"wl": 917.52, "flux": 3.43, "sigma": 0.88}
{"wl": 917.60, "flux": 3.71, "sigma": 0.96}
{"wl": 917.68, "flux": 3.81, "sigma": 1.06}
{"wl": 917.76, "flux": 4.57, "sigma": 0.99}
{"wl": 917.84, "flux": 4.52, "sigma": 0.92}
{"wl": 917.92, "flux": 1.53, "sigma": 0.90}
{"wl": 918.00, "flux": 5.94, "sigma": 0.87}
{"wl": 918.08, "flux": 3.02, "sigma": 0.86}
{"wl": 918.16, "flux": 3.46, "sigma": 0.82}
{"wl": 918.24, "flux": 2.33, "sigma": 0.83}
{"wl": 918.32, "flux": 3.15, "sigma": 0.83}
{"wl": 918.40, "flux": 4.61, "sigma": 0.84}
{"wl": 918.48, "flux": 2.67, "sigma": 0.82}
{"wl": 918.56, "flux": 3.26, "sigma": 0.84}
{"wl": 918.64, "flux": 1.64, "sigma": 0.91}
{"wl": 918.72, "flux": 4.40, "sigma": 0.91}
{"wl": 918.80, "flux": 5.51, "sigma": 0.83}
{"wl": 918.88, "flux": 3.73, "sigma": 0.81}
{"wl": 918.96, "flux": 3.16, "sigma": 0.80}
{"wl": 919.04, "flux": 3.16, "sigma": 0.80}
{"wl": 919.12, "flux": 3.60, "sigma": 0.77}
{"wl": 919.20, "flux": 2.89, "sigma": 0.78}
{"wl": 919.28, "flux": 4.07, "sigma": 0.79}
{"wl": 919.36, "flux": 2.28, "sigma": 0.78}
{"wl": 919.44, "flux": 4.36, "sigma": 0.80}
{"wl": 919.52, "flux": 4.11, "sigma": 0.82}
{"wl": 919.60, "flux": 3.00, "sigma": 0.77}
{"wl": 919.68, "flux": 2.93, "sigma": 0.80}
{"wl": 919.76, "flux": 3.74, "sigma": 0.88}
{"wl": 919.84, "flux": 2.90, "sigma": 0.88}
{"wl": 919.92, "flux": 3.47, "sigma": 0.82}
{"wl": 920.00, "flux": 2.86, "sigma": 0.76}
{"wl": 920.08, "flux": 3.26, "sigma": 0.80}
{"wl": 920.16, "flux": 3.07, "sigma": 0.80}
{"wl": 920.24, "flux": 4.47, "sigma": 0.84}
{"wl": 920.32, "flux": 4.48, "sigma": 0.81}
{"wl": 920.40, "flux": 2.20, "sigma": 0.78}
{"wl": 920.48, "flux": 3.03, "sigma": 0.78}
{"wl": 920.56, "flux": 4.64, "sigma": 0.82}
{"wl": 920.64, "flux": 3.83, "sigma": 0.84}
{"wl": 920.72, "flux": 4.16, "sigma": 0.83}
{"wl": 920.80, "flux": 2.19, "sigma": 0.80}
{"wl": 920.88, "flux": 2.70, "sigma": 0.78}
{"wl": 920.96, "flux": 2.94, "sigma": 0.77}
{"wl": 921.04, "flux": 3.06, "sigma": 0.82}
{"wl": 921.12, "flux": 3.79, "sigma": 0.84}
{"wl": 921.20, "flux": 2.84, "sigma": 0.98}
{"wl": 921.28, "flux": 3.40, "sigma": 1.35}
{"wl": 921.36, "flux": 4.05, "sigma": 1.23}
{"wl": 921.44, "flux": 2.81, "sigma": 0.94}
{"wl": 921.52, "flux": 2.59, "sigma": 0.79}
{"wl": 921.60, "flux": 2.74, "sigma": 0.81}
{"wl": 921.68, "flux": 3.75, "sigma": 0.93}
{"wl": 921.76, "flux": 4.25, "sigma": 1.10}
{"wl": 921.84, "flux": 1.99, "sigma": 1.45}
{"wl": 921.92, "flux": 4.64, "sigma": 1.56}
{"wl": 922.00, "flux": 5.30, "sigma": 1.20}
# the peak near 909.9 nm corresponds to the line [O III]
